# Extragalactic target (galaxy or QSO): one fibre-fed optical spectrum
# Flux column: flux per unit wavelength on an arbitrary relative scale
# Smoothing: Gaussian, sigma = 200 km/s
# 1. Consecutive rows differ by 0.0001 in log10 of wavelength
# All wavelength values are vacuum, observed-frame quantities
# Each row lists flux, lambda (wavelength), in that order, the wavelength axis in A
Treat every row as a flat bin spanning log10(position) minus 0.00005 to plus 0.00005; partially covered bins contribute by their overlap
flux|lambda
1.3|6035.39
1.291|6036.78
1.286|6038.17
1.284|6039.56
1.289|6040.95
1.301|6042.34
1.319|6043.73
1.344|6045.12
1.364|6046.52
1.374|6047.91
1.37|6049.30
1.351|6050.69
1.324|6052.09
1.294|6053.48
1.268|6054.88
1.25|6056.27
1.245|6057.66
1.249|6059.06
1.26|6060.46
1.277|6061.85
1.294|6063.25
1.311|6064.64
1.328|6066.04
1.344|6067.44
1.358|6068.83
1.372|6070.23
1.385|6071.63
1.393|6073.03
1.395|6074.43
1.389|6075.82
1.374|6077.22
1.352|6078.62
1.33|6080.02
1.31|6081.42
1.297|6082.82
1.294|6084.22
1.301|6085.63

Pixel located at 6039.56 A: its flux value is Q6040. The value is 1.284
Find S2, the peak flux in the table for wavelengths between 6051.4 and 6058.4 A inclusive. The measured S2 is 1.324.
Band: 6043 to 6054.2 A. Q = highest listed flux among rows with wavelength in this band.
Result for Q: 1.374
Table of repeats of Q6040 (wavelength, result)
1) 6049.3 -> 1.37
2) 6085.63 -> 1.301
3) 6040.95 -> 1.289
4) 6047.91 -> 1.374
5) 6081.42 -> 1.31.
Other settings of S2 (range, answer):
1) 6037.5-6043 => 1.301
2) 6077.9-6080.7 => 1.352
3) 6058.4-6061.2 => 1.26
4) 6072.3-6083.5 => 1.395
